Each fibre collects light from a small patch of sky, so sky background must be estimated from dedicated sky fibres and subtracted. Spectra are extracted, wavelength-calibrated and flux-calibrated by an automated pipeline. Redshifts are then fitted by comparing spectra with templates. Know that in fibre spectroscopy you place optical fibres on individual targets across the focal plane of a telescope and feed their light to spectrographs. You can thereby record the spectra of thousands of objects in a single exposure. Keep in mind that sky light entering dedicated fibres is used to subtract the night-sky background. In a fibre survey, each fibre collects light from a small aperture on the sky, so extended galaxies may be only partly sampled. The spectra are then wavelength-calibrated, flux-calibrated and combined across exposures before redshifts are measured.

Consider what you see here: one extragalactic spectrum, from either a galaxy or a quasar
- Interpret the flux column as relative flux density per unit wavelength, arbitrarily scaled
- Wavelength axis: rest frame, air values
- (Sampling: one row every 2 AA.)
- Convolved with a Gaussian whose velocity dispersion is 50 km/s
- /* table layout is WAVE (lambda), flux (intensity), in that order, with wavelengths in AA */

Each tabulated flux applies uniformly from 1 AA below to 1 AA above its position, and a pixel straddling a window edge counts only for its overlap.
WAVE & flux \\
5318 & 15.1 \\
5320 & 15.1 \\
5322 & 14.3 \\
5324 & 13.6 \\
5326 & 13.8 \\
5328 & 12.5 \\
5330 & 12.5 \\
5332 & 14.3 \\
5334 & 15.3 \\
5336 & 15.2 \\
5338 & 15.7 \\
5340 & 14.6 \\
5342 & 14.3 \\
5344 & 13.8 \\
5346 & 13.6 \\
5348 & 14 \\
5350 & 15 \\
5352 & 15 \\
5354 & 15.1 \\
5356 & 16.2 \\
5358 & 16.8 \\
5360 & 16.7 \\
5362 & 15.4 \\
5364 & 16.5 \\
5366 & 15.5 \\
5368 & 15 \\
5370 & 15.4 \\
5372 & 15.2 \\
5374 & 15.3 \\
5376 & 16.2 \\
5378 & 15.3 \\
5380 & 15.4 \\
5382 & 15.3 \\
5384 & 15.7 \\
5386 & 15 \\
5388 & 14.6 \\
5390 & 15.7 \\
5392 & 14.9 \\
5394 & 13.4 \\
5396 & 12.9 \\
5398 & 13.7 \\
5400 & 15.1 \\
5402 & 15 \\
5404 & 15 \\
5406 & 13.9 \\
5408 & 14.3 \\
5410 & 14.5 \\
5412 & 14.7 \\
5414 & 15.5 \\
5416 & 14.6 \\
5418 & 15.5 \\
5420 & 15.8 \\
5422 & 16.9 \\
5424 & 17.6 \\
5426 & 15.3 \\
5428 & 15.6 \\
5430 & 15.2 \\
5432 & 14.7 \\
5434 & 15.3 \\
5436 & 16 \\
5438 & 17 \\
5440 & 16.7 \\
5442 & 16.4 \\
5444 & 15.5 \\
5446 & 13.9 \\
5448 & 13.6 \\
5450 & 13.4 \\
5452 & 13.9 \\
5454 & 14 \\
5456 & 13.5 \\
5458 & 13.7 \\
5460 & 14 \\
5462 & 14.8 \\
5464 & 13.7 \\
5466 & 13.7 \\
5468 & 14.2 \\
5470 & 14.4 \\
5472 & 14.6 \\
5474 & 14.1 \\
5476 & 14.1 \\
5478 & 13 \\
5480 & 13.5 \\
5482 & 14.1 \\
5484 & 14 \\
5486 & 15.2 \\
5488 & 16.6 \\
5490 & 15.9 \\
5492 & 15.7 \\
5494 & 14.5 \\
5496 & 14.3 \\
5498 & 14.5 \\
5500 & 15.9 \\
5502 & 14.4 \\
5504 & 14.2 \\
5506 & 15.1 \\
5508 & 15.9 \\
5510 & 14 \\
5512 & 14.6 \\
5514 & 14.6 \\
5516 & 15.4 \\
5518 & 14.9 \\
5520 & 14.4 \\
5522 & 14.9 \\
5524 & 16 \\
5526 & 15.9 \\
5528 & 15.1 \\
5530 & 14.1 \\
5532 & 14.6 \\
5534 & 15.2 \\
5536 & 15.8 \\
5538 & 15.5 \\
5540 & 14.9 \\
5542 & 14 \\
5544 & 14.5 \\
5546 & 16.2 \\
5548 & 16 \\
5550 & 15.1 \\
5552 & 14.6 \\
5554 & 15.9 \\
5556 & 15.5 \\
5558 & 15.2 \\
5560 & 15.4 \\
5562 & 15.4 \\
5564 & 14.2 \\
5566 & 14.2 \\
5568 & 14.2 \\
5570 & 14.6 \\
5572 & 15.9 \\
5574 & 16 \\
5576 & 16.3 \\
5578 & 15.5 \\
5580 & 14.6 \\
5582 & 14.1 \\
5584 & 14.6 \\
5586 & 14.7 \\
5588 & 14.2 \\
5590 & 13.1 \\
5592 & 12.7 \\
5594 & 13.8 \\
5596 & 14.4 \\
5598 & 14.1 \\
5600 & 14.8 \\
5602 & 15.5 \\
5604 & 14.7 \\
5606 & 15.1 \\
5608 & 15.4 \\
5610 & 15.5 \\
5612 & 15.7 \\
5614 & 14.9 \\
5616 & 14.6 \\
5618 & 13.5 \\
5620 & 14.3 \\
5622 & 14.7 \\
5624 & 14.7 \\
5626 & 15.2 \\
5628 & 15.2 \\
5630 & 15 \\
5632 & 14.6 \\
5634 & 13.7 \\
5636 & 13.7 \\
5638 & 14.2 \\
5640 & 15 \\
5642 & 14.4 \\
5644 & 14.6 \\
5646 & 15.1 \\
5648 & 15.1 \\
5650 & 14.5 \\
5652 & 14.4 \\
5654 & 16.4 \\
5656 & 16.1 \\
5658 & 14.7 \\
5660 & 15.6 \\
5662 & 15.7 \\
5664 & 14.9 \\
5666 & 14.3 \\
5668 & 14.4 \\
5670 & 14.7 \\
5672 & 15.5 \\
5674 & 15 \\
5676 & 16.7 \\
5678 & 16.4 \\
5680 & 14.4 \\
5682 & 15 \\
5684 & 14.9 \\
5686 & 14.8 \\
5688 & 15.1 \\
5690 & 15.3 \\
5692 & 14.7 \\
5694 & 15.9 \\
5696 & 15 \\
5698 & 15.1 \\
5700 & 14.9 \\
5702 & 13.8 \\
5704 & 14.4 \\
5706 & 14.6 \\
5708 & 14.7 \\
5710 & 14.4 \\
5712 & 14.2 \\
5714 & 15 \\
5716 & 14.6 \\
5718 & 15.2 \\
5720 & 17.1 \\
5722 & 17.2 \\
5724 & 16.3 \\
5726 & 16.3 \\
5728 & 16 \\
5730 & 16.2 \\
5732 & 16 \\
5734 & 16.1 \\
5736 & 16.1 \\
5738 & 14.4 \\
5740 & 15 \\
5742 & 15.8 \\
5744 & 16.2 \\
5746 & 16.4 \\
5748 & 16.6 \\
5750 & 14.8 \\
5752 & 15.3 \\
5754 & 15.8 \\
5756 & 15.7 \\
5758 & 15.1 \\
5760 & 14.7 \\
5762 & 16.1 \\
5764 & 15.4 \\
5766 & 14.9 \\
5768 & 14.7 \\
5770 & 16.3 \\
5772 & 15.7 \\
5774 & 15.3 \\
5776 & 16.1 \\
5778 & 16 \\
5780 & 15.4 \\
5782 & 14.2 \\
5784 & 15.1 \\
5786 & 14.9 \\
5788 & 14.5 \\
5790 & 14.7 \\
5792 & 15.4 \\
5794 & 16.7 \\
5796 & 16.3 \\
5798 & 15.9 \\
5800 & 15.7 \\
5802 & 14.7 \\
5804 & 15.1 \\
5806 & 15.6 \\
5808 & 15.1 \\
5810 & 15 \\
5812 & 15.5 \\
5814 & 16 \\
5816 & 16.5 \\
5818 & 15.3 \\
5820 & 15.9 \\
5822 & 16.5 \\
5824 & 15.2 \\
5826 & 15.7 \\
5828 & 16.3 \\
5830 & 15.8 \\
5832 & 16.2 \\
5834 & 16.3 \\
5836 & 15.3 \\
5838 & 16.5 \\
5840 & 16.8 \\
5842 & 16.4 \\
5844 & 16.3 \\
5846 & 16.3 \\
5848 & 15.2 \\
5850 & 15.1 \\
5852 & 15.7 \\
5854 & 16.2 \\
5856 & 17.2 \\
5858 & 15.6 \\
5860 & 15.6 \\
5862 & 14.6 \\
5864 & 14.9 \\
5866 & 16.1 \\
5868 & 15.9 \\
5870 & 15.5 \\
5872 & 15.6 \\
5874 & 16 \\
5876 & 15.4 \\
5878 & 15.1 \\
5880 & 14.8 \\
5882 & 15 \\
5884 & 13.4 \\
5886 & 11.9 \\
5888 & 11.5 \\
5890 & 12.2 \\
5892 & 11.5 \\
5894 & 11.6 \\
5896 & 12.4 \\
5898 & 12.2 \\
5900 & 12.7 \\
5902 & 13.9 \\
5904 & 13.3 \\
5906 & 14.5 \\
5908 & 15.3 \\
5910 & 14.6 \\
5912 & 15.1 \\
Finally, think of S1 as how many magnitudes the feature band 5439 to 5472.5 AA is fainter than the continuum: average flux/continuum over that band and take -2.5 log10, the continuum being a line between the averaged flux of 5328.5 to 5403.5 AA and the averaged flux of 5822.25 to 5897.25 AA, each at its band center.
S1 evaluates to 0.05 mag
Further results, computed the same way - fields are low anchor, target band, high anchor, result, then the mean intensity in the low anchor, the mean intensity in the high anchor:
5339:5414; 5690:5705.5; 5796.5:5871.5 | 0.049 mag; 15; 15.8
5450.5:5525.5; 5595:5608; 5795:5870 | 0.010 mag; 14.6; 15.8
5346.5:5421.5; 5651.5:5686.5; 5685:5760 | 0.008 mag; 15.1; 15.4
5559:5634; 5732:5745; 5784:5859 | -0.018 mag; 14.7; 15.8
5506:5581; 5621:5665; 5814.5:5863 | 0.036 mag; 15.1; 15.9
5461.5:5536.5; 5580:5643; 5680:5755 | 0.039 mag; 14.7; 15.4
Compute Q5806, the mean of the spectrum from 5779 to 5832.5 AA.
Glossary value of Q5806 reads 15.5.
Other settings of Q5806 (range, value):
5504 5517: 14.9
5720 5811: 15.6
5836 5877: 15.8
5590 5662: 14.7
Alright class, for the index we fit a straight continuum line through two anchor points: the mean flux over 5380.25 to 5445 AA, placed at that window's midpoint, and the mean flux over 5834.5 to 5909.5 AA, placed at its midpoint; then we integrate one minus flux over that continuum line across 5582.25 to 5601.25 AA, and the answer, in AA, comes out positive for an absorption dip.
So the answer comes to 1.2 AA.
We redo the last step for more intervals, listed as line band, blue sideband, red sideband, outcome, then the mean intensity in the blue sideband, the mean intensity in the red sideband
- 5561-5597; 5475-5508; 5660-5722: 0.7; 14.7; 15.1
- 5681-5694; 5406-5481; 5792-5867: 0.3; 14.8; 15.8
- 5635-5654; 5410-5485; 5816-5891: 0.5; 14.8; 15.4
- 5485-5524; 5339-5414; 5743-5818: 0.3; 15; 15.5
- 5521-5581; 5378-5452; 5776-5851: 0.4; 15.1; 15.7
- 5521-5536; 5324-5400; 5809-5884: 0.0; 14.9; 15.7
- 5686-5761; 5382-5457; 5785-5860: 0.9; 15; 15.8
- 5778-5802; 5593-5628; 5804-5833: 0.4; 14.8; 15.7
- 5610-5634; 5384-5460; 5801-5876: 0.9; 14.9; 15.8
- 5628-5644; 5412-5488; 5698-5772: 0.8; 14.8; 15.5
